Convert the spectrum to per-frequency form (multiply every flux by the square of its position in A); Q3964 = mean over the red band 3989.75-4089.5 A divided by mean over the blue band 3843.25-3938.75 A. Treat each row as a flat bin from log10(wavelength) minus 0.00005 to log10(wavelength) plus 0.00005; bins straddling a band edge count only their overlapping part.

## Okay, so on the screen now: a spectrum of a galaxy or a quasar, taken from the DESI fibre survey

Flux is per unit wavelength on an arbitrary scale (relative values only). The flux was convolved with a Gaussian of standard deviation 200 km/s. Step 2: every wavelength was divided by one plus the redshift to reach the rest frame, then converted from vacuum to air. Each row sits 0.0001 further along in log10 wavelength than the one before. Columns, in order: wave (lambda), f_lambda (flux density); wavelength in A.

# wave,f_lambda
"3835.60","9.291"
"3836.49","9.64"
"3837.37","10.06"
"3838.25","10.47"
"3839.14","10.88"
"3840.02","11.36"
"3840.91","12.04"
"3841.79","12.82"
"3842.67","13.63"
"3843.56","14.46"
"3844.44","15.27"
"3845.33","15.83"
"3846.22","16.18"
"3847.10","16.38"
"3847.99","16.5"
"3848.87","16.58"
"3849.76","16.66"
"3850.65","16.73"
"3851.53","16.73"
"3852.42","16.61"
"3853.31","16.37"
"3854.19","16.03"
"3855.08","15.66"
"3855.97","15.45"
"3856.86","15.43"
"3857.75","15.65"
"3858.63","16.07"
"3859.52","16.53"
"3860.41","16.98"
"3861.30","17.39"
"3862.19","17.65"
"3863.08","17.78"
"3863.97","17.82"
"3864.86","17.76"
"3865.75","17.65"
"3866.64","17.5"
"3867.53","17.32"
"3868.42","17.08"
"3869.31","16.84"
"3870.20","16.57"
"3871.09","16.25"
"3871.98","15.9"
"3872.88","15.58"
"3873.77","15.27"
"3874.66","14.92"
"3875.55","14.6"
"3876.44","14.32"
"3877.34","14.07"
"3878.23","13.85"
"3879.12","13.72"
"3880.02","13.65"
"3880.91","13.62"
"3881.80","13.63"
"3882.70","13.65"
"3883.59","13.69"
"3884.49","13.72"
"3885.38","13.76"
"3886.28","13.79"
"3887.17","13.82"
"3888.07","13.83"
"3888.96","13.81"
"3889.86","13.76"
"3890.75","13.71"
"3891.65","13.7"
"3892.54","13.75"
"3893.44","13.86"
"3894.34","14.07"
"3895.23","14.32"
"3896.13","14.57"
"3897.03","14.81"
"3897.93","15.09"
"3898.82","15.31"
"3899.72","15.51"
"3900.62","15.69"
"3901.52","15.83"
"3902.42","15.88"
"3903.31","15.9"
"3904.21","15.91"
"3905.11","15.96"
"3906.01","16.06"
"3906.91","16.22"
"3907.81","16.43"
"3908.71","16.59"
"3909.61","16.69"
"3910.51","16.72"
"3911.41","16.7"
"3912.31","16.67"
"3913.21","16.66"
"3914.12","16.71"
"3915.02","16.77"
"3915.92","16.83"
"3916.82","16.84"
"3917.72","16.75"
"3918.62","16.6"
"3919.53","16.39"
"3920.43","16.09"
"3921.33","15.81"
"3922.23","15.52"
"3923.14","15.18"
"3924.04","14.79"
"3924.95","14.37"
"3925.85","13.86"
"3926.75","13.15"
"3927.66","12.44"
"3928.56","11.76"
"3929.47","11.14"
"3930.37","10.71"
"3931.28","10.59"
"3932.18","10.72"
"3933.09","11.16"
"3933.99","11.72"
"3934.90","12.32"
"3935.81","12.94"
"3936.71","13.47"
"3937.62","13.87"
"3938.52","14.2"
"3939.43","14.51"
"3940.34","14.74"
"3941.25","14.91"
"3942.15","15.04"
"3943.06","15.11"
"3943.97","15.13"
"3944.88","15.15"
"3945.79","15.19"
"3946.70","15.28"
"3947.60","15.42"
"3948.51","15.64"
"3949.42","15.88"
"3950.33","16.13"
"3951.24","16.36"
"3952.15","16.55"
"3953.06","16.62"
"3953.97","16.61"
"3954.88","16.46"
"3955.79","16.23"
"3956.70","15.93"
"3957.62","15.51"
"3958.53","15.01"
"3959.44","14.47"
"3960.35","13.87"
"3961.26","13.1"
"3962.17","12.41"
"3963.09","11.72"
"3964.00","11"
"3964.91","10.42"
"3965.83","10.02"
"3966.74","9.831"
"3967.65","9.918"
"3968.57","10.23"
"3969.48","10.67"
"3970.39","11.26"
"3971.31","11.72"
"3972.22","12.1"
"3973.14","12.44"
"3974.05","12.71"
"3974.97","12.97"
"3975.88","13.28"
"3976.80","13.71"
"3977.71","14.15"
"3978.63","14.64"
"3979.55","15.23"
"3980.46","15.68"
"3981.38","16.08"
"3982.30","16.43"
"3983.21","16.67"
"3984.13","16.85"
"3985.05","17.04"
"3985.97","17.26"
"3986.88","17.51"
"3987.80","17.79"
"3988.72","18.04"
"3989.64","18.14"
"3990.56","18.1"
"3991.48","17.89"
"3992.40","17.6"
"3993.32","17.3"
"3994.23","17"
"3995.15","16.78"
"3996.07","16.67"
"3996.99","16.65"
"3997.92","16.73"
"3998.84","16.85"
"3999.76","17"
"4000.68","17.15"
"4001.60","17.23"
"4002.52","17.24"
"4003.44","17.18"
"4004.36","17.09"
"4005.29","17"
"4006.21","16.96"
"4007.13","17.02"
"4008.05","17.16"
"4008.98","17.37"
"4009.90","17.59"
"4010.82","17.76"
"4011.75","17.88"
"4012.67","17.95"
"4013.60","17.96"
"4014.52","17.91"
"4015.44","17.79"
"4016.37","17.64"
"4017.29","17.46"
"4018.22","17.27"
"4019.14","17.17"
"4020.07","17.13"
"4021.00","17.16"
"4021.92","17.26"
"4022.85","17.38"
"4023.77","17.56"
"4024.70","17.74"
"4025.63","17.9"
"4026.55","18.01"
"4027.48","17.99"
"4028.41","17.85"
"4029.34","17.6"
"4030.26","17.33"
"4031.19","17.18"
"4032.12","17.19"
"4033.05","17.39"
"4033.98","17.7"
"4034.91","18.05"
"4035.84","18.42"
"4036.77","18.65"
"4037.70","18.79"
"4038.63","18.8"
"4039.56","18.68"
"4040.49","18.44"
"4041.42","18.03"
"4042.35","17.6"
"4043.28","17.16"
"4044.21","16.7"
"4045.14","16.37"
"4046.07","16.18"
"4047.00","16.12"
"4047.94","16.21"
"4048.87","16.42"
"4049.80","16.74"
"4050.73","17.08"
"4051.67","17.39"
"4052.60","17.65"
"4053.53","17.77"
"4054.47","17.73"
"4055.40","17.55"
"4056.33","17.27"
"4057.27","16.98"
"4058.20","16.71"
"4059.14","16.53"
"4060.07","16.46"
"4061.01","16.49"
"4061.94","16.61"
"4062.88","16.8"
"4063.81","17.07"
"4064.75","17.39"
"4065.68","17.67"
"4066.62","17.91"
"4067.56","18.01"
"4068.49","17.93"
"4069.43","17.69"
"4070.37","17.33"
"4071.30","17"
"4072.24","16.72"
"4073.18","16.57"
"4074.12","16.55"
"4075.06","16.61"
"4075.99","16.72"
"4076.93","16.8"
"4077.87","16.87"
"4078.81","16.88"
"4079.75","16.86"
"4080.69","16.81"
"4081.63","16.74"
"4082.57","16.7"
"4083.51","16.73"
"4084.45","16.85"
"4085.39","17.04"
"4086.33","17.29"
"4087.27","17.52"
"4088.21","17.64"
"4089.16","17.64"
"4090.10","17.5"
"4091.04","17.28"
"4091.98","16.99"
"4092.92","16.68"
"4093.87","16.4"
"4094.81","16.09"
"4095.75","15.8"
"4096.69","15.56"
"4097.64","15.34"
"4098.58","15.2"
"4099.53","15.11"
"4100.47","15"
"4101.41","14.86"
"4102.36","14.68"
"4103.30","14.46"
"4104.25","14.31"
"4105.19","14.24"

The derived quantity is 1.2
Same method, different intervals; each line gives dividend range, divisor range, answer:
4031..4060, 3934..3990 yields 1.26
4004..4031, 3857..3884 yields 1.20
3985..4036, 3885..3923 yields 1.19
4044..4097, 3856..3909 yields 1.22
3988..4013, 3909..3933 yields 1.22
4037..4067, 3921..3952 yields 1.31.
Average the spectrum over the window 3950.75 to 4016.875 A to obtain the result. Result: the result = 15.5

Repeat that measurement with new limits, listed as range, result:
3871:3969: 14.5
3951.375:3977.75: 13.2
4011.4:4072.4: 17.4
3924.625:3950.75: 13.7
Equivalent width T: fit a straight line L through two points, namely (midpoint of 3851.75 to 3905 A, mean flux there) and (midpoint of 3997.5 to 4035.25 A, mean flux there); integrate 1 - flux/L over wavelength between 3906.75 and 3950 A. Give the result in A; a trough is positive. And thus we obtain 3.6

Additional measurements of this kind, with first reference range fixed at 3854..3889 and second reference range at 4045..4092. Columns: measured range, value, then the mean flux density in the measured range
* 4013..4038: -1.5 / 17.7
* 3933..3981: 7.0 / 13.8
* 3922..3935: 2.7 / 12.6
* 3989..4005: -0.7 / 17.2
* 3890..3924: 0.1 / 15.7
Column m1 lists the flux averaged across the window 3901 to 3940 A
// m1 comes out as 14.8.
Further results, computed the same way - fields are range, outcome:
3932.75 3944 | 13.8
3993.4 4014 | 17.2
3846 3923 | 15.7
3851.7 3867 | 16.7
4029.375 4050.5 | 17.5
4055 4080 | 17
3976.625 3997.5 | 16.7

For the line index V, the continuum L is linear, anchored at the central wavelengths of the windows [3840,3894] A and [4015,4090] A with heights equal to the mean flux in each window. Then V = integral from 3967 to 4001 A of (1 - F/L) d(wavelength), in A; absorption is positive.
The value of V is 2.6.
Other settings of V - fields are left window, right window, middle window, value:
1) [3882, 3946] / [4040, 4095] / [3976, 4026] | -3.25 A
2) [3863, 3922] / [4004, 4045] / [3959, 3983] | 5.77 A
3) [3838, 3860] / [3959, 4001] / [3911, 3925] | -1.26 A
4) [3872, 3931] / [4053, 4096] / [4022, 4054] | -1.85 A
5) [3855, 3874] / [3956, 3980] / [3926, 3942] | 1.47 A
